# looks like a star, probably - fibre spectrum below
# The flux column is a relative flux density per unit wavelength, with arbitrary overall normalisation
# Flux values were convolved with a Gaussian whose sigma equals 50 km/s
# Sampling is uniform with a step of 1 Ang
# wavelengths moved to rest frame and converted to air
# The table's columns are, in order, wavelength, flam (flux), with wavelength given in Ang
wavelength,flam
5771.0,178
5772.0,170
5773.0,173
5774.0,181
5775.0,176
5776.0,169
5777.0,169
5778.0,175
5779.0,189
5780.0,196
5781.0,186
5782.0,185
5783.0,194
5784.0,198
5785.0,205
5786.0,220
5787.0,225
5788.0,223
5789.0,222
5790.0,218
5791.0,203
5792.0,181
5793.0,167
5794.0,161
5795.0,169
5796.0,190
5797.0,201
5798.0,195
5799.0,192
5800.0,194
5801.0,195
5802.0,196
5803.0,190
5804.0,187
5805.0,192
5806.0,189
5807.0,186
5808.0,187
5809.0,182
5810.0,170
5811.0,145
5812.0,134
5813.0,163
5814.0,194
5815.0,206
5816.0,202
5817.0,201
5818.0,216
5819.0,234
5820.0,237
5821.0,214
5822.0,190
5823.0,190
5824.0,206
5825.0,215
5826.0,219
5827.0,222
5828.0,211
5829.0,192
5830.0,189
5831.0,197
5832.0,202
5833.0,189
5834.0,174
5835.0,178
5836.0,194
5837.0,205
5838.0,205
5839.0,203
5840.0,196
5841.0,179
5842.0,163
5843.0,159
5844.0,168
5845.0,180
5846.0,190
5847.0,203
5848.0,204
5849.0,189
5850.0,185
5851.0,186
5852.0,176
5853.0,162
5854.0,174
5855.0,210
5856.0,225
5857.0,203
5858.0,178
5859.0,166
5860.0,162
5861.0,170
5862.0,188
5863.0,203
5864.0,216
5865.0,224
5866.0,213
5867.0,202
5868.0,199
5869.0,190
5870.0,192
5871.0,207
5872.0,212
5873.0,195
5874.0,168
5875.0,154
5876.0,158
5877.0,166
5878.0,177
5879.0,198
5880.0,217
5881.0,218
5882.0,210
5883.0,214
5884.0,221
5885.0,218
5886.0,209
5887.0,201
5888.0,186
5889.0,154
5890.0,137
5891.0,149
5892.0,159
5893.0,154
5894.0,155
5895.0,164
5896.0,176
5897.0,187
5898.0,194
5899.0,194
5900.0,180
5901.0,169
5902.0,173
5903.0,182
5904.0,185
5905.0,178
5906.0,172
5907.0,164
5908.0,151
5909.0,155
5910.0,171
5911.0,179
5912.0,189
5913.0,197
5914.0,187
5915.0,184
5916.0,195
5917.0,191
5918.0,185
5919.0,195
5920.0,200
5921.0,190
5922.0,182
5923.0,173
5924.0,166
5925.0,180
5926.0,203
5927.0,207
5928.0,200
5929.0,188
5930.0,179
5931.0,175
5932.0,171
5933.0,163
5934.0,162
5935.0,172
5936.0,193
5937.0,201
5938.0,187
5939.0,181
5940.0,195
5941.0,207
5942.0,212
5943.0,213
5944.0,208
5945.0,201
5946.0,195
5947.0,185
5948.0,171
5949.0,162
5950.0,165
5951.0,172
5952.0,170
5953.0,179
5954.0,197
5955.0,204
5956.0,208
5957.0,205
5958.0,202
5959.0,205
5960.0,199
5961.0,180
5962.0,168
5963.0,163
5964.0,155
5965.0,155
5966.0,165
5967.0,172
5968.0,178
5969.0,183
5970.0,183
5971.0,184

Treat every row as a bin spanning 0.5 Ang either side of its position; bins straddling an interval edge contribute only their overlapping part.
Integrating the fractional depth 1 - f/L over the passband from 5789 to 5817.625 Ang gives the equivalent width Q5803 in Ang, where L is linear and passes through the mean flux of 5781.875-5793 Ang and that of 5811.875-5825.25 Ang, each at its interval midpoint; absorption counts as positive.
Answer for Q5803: 2.5 Ang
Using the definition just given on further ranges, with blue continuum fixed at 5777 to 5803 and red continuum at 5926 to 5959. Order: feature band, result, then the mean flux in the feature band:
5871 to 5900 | 1.06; 184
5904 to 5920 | 0.82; 180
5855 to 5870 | -0.32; 196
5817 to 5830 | -1.18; 211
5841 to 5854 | 0.83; 180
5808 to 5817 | 0.79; 177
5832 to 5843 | 0.28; 188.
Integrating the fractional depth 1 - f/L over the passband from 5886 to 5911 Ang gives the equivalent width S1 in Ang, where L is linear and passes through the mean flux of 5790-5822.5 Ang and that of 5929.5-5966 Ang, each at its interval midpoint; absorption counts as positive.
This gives 2.0 Ang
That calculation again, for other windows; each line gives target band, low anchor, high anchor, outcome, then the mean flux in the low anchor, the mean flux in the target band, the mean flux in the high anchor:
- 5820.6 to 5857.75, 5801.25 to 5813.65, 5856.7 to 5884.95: -1.50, 177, 193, 194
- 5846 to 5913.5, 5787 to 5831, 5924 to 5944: 2.17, 195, 185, 189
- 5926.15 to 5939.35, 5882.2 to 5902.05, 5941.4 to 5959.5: 0.34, 180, 184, 192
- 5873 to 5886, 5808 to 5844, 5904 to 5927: -0.53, 193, 194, 182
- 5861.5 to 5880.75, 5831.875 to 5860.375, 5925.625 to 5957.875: -0.72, 186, 194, 189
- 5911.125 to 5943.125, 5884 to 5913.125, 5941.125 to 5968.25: -1.29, 176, 188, 185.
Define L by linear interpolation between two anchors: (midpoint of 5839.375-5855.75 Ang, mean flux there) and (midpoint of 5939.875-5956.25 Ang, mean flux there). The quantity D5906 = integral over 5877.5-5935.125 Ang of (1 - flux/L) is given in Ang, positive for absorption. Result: 1.5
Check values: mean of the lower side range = 184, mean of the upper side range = 190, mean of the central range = 183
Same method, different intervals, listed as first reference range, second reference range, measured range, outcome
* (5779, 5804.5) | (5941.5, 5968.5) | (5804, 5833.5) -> -0.3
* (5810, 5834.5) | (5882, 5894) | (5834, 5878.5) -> 0.3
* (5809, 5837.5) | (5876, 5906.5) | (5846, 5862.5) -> 0.3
